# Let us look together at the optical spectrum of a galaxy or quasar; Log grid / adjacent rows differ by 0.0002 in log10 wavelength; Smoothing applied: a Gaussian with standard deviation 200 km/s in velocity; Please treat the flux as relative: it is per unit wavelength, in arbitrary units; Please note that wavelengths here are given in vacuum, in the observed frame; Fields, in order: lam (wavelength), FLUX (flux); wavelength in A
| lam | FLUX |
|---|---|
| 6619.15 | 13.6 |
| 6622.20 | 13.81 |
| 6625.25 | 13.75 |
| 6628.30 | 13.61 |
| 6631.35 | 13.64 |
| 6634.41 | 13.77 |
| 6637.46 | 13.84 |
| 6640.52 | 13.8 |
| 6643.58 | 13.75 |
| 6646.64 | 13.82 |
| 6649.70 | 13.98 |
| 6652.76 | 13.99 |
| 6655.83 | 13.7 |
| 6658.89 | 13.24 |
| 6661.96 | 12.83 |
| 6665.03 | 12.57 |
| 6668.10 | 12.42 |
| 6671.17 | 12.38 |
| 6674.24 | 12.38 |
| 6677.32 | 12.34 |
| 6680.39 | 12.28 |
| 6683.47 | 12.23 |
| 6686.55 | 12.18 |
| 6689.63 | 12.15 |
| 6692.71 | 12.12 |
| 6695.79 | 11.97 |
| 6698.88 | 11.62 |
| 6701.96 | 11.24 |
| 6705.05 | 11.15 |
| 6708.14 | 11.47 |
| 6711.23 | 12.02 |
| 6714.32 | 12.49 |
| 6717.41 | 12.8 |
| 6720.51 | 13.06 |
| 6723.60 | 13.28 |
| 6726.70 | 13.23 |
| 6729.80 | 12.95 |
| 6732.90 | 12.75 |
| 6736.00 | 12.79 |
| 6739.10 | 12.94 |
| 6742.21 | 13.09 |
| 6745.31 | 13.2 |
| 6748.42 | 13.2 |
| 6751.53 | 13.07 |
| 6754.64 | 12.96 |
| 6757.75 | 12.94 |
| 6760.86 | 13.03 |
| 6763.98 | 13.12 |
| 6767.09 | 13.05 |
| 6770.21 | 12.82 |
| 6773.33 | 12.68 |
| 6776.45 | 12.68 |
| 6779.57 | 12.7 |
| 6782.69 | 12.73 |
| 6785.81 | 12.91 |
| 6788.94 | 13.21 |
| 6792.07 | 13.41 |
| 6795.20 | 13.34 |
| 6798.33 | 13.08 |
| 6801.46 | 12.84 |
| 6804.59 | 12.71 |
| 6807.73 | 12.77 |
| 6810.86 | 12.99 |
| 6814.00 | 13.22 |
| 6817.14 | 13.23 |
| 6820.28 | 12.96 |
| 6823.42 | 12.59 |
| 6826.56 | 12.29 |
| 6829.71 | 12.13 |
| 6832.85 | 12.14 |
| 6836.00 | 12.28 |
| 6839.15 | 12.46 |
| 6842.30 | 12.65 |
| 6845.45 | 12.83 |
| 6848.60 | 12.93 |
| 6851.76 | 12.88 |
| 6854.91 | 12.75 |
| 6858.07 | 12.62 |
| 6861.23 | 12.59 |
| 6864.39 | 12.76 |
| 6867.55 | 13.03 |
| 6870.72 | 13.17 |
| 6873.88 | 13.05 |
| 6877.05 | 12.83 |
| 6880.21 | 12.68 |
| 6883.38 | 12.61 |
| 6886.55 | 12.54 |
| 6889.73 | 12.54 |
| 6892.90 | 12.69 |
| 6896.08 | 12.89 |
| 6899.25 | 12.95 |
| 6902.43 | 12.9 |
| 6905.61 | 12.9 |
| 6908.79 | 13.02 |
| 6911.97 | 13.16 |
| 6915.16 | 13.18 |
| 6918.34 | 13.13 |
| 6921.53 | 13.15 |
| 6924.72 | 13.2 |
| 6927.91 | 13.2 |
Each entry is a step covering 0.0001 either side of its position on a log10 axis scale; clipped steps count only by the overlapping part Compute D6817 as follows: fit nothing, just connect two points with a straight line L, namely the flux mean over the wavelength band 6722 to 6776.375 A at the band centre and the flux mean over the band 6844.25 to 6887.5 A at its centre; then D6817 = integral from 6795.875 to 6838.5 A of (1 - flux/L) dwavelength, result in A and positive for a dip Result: 0.6 A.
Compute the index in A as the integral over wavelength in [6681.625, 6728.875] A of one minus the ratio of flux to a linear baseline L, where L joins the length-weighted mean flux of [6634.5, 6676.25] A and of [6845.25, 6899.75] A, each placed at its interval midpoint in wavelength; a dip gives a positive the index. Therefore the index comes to 3.5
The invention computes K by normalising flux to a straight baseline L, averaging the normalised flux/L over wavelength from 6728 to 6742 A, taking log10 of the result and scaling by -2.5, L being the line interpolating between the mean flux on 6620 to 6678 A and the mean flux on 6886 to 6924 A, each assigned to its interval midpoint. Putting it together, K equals 0.028 mag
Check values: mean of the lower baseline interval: 13.4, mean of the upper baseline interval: 12.9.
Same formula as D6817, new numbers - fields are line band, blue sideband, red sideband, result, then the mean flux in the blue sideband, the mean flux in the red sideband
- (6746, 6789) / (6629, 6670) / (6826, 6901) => 0.4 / 13.5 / 12.7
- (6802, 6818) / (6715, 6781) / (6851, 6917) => -0.1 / 13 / 12.8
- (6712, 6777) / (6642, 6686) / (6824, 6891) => -0.6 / 13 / 12.7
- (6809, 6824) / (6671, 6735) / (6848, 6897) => -0.5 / 12.3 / 12.8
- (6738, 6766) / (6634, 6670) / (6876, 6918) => 0.3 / 13.5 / 12.8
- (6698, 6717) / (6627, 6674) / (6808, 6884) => 2.1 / 13.4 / 12.7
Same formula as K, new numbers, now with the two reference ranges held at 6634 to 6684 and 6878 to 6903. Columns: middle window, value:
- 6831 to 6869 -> 0.01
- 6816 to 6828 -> 0.01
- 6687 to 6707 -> 0.12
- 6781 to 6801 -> -0.02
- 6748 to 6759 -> 0.00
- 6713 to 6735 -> 0.01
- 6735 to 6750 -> -0.01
